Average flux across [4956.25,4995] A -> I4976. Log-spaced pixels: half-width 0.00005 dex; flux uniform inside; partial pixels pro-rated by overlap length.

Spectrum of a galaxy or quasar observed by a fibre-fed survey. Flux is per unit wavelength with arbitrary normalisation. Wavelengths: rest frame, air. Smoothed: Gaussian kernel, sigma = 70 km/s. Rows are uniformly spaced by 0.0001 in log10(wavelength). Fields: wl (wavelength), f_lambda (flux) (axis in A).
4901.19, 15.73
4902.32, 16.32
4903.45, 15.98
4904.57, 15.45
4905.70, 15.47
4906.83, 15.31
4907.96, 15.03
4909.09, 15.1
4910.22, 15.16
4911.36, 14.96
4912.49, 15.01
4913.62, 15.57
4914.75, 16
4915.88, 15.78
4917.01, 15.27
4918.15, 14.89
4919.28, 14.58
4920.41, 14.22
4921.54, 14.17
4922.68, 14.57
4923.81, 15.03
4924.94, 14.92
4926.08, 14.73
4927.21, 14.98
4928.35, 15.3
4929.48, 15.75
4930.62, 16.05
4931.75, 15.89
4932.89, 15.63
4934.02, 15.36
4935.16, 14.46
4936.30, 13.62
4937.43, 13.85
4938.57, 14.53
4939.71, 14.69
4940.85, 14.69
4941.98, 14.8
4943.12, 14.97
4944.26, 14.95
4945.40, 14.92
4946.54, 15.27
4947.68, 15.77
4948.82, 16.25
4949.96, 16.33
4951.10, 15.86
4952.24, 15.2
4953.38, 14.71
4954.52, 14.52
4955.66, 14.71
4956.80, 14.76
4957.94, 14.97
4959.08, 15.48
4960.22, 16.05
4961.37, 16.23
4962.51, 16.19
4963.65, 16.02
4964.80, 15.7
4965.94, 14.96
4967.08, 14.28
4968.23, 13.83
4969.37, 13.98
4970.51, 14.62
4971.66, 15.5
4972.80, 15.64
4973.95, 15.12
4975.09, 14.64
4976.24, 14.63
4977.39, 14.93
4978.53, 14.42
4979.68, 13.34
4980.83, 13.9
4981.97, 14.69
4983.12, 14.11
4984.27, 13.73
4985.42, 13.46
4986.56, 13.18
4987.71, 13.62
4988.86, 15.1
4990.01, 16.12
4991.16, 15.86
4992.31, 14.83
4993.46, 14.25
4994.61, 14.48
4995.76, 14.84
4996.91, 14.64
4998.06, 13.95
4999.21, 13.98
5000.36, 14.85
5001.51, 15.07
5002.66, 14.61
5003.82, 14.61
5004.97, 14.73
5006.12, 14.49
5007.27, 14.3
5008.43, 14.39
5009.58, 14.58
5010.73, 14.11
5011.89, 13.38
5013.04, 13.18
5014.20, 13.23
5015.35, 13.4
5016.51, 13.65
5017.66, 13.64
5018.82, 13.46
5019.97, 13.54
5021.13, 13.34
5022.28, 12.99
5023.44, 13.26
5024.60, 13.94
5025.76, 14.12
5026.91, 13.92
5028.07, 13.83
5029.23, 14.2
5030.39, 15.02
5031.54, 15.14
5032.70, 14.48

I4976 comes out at 14.8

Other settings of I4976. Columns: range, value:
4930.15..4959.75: 15.1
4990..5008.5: 14.7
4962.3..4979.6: 14.9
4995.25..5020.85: 14.1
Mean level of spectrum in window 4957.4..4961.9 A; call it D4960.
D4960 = 15.7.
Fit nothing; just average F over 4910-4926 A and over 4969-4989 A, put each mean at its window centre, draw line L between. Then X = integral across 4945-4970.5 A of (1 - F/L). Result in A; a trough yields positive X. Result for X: -1.19 A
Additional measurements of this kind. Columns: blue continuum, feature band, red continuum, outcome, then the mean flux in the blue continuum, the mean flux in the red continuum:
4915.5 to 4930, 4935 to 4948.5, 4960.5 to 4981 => 0.16 A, 14.9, 14.9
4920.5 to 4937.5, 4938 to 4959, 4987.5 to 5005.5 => -0.30 A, 15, 14.7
